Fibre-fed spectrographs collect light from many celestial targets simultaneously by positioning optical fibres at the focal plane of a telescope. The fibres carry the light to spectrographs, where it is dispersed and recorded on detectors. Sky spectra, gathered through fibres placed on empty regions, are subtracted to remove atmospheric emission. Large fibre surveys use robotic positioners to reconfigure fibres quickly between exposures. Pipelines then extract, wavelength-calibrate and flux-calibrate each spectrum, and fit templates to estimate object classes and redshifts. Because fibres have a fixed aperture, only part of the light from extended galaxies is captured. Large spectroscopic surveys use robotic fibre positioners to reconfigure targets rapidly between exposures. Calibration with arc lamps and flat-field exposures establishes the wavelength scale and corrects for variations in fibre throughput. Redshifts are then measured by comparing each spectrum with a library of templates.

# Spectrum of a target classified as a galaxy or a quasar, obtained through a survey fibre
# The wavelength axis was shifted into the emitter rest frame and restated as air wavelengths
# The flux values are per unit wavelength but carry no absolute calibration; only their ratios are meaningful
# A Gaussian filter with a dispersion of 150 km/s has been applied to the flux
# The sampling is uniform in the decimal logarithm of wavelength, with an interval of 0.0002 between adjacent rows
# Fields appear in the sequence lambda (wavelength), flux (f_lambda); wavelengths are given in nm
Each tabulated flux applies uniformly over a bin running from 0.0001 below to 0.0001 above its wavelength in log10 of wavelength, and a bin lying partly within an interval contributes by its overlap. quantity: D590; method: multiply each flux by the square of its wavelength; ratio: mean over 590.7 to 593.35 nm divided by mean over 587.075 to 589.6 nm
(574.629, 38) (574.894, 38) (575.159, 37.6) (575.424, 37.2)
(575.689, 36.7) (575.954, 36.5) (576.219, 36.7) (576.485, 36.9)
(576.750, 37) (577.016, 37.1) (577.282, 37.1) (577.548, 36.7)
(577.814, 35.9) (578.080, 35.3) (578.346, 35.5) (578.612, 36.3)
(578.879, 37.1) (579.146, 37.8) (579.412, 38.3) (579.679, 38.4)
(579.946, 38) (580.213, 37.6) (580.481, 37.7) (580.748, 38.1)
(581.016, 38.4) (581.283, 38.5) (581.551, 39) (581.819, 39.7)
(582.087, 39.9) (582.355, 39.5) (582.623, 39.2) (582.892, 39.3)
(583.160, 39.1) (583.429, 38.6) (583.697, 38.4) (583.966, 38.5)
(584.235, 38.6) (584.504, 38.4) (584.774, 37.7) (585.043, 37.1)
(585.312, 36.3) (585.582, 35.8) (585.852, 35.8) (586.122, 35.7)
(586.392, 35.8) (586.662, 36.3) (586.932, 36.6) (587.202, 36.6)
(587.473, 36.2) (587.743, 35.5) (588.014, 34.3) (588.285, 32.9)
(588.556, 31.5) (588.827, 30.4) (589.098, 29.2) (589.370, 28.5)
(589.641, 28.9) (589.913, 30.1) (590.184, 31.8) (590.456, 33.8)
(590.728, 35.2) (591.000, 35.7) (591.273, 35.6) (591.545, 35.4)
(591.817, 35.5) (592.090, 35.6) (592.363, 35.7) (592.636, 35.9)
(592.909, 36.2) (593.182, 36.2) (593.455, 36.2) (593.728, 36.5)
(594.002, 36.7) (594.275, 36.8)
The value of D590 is 1.11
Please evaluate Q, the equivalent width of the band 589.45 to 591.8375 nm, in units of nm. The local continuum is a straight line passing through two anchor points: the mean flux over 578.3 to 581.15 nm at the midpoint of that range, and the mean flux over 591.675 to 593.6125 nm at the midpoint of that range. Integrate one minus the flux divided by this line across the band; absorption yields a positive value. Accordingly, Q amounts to 0.19 nm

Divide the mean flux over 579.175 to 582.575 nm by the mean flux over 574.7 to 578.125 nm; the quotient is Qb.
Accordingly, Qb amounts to 1.05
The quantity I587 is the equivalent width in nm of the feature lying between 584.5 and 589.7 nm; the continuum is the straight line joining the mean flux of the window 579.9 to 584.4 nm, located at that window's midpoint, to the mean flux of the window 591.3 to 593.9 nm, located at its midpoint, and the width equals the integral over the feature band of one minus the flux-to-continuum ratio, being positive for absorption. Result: 0.41 nm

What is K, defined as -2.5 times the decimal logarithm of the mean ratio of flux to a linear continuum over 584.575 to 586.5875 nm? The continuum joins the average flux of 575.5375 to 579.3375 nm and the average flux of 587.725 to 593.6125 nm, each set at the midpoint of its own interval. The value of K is -0.05 mag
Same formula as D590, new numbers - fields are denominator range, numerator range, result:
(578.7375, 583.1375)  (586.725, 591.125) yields 0.88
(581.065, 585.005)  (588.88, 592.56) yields 0.88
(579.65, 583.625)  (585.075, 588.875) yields 0.92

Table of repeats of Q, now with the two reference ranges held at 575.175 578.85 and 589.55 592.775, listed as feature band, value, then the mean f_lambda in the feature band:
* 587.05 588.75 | 0.02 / 34.4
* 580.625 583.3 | -0.25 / 39.1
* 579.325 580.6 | -0.07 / 38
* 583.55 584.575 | -0.09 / 38.5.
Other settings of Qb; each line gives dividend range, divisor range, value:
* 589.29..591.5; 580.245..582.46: 0.84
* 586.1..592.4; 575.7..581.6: 0.91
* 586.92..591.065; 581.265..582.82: 0.83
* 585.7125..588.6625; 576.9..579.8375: 0.96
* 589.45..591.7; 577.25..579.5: 0.91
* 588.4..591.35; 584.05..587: 0.87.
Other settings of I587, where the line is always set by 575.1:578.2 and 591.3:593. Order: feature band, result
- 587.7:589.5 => 0.218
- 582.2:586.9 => -0.187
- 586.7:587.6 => -0.011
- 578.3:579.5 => -0.016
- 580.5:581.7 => -0.067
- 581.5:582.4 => -0.080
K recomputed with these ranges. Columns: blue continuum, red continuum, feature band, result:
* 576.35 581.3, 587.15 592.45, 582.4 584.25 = -0.09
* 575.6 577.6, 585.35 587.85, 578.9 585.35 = -0.06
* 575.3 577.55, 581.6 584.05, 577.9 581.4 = 0.02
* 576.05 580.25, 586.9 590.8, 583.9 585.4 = -0.10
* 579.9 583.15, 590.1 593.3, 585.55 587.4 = 0.03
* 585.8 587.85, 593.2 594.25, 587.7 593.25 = 0.09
